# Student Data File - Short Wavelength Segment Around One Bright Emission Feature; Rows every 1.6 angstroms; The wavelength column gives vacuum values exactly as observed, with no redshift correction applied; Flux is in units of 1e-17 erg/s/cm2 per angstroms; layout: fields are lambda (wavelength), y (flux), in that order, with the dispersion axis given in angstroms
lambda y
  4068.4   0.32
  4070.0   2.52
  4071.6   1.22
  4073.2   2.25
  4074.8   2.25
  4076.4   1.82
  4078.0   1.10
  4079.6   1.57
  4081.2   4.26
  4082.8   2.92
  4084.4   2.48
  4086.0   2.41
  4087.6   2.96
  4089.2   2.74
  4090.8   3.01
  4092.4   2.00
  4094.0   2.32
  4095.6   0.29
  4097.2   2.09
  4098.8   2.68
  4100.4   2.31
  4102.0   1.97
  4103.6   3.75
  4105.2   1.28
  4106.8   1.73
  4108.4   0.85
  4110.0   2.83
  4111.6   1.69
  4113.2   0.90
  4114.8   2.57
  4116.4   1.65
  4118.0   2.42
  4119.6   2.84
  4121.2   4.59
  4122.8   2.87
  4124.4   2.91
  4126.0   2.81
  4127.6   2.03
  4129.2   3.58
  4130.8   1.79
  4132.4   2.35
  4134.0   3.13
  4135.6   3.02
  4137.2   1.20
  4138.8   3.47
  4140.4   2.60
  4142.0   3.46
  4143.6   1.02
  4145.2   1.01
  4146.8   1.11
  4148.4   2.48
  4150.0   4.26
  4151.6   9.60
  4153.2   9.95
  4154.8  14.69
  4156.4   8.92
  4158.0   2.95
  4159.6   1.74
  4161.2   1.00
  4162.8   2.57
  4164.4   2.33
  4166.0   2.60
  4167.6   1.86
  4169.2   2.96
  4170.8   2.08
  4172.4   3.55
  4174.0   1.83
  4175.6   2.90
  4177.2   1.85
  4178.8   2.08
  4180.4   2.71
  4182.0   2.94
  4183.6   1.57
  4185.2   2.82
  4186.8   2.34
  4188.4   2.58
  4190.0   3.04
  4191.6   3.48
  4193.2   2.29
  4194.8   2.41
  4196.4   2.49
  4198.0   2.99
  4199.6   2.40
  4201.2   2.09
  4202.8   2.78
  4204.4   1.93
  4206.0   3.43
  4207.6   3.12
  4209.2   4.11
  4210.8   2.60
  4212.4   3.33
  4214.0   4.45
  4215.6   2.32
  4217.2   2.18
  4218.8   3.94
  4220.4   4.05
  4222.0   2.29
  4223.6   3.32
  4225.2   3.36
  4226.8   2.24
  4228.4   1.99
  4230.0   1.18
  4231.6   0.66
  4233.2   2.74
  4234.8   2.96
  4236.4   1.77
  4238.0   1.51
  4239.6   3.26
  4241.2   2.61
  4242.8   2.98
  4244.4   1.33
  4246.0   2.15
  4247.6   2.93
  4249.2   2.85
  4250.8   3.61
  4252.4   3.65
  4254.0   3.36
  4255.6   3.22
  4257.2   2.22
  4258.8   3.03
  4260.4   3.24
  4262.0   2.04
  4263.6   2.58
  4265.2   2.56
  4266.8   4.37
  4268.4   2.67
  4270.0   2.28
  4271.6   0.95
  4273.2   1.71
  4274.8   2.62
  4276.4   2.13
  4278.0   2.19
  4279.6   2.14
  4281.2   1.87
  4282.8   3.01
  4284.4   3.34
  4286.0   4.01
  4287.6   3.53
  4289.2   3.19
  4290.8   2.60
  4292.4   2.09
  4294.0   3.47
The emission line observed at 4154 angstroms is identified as [O II] 3727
